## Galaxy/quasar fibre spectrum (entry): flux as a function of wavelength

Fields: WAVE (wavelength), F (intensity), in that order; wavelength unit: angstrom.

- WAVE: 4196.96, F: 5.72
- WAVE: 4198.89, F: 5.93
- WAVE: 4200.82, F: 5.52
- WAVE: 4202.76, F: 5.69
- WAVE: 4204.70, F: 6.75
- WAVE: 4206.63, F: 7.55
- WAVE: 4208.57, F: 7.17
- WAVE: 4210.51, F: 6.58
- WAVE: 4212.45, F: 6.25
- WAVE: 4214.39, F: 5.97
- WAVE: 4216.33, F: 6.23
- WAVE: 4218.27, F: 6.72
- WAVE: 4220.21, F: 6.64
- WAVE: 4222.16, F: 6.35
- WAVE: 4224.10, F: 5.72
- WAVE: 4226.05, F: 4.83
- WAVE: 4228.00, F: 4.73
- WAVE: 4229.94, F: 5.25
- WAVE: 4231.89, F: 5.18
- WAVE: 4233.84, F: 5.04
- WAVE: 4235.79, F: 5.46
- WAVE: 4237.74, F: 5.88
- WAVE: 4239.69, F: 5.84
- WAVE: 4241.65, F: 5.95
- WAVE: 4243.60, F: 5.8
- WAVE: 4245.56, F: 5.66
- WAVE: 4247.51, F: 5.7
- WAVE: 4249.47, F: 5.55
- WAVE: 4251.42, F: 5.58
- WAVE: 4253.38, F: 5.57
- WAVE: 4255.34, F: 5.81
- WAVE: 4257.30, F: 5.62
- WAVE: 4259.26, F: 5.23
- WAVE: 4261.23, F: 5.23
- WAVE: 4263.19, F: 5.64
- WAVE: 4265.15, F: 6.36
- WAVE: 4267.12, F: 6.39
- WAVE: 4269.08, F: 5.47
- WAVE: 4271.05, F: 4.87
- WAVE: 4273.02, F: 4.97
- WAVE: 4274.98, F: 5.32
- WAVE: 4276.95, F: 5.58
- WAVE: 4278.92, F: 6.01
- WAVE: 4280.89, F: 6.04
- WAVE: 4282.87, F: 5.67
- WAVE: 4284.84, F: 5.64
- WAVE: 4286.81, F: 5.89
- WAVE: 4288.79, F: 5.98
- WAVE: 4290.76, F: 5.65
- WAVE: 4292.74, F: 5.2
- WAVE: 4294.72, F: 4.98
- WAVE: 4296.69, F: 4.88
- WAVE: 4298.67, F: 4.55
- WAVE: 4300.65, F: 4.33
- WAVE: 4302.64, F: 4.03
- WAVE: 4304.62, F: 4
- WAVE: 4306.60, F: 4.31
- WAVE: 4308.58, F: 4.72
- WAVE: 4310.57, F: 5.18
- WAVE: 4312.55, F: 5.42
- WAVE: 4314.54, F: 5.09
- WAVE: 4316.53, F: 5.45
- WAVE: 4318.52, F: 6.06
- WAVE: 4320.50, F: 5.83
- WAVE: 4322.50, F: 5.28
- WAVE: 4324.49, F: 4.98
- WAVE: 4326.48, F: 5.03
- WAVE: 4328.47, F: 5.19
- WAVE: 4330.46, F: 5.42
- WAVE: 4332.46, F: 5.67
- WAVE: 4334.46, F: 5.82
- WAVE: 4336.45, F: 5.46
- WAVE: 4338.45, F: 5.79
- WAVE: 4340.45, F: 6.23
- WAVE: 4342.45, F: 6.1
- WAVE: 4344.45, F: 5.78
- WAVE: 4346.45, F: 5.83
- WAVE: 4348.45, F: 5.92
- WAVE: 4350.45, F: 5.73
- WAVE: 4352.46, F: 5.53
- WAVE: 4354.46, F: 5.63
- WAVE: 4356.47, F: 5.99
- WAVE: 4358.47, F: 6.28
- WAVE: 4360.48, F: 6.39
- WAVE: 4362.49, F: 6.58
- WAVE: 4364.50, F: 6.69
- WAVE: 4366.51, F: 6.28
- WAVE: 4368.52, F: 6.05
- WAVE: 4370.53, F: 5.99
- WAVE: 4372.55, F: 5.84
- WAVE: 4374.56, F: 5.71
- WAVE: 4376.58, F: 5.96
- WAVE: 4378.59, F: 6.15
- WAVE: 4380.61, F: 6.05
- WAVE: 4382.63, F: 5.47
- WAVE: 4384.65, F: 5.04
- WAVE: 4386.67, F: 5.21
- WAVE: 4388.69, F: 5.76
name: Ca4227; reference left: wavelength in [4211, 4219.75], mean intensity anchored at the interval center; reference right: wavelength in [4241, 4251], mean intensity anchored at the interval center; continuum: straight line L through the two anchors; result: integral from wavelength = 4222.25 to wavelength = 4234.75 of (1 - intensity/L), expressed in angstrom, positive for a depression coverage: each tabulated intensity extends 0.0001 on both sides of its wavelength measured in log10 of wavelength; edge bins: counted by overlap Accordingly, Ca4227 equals 1.8 angstrom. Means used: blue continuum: 6.33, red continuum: 5.72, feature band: 5.21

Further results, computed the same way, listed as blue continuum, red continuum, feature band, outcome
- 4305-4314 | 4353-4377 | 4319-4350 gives -1.2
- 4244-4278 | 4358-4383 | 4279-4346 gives 5.6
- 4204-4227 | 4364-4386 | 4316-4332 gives 1.7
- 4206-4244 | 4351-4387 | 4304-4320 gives 2.3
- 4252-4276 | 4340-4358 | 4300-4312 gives 2.6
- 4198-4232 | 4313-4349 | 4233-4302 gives 4.1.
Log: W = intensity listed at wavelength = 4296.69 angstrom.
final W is 4.88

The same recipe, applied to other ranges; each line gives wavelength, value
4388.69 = 5.76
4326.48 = 5.03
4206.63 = 7.55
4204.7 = 6.75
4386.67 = 5.21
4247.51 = 5.7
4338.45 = 5.79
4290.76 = 5.65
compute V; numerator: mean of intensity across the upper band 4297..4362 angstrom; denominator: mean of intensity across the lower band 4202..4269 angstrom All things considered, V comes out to 0.92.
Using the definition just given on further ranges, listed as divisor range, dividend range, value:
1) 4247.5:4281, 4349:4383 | 1.08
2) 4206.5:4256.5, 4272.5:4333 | 0.89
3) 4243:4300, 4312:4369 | 1.04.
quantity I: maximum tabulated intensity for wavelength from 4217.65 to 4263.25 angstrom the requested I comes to 6.72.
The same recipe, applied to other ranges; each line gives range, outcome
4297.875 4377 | 6.69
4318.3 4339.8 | 6.06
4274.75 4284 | 6.04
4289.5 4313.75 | 5.65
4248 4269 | 6.39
